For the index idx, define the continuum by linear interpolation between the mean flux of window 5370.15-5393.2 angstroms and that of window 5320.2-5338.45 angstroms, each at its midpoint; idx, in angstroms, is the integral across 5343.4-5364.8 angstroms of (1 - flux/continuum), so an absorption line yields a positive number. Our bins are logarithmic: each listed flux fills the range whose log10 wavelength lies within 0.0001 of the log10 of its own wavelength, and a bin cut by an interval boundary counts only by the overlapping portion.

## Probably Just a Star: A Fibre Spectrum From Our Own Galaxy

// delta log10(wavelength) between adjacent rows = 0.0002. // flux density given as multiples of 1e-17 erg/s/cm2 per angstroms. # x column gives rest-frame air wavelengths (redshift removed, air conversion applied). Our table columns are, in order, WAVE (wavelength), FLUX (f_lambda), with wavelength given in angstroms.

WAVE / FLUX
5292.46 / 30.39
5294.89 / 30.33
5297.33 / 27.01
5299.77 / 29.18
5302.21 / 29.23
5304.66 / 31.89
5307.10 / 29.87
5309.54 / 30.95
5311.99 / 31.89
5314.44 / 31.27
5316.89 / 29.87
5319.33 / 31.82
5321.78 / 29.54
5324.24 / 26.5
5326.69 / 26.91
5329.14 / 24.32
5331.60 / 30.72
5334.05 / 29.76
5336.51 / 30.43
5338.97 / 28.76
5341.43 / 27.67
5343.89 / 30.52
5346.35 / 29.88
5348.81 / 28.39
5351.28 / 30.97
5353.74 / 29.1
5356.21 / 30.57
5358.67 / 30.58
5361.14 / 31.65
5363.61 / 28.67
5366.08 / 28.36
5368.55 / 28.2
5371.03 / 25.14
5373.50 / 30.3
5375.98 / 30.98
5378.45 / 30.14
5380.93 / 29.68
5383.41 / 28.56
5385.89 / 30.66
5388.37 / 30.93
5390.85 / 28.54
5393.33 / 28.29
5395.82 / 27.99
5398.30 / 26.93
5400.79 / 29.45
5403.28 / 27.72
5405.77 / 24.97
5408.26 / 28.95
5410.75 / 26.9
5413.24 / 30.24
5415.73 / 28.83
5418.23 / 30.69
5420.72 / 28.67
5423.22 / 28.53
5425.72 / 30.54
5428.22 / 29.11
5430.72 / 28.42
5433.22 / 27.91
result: -0.8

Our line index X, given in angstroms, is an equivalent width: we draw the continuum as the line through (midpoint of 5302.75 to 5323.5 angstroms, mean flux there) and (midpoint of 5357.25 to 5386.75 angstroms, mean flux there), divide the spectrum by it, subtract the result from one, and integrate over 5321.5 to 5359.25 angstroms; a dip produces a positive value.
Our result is 1.4 angstroms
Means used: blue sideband 30.7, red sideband 29.4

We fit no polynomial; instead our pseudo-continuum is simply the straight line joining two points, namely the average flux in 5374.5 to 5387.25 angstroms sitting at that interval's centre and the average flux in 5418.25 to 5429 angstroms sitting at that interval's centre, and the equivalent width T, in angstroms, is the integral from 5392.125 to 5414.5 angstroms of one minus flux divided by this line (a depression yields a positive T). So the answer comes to 1.3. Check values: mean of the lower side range 30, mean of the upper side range 29.4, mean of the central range 27.9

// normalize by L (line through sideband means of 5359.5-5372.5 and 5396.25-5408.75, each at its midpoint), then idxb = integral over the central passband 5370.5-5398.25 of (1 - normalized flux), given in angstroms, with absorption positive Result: -1.2 angstroms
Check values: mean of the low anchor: 28.5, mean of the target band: 29.2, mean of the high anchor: 27.5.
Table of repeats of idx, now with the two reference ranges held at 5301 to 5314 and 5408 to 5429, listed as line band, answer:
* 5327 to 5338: 0.6 angstroms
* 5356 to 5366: 0.0 angstroms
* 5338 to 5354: 0.5 angstroms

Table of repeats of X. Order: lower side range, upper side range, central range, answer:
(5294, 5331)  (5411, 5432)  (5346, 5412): 0.8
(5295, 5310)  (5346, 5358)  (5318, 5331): 0.8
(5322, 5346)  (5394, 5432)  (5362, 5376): 0.0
